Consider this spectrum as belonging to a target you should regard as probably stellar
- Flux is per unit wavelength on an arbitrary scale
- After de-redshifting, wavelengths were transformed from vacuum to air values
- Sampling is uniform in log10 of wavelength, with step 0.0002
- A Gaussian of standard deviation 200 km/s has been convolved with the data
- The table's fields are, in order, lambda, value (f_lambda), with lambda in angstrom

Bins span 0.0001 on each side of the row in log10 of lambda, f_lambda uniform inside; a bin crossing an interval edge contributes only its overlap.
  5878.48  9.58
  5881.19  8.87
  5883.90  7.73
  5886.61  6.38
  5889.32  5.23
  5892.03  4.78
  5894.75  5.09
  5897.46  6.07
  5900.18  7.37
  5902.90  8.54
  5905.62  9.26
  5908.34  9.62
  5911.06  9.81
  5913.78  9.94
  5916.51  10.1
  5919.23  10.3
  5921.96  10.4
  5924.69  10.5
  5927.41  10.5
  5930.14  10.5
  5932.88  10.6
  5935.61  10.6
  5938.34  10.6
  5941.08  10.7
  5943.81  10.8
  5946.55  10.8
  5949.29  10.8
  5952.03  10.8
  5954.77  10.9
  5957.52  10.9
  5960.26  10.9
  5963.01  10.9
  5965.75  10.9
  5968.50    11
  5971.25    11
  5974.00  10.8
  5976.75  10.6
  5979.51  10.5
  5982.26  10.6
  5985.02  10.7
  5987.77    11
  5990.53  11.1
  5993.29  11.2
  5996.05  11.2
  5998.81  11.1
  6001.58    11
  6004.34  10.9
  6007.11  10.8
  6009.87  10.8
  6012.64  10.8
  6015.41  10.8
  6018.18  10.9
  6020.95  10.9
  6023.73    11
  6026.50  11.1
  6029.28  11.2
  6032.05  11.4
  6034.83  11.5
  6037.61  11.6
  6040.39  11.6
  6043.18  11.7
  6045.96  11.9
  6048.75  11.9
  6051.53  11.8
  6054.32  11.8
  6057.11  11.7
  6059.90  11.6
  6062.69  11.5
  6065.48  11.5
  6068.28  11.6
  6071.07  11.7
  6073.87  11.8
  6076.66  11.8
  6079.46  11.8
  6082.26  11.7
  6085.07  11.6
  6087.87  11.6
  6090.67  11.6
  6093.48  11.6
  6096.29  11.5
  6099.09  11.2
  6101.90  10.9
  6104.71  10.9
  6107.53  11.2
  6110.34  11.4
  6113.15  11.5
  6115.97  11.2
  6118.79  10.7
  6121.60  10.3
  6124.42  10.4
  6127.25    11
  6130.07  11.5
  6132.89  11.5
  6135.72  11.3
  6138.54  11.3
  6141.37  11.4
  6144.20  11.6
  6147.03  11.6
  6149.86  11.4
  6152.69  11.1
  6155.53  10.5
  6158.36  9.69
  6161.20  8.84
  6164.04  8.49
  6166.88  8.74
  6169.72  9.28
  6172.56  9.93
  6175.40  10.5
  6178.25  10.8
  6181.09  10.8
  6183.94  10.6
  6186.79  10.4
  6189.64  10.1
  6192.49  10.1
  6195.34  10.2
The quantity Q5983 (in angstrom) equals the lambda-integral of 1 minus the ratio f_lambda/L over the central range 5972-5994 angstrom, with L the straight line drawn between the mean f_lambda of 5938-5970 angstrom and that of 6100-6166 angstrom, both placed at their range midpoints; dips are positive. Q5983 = 0.07 angstrom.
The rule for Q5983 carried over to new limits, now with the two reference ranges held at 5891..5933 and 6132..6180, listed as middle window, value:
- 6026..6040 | -2.4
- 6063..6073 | -1.7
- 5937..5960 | -4.1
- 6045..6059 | -2.8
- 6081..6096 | -2.3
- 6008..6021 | -1.7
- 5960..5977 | -2.9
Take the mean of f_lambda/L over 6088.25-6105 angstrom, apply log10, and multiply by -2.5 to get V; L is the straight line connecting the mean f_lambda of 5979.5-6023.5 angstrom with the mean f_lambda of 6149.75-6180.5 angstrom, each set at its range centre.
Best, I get -0.10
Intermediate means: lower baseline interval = 10.9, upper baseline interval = 9.9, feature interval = 11.3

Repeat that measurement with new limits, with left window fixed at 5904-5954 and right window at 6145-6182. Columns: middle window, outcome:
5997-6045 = -0.09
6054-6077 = -0.14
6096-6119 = -0.10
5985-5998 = -0.08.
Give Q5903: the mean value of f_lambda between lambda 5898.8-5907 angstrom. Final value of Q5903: 8.38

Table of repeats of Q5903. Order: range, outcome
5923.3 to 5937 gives 10.5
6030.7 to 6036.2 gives 11.4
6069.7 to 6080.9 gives 11.8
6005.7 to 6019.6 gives 10.8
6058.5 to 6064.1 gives 11.6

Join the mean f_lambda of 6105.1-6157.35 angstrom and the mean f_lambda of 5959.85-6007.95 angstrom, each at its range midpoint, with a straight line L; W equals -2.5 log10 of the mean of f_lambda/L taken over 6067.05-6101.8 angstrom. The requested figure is -0.051 mag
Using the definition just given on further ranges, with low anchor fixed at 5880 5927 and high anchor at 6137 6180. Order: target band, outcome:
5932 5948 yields -0.239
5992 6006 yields -0.218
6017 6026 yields -0.184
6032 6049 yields -0.234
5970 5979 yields -0.211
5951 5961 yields -0.241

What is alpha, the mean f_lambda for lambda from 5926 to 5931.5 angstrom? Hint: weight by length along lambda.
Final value 10.5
